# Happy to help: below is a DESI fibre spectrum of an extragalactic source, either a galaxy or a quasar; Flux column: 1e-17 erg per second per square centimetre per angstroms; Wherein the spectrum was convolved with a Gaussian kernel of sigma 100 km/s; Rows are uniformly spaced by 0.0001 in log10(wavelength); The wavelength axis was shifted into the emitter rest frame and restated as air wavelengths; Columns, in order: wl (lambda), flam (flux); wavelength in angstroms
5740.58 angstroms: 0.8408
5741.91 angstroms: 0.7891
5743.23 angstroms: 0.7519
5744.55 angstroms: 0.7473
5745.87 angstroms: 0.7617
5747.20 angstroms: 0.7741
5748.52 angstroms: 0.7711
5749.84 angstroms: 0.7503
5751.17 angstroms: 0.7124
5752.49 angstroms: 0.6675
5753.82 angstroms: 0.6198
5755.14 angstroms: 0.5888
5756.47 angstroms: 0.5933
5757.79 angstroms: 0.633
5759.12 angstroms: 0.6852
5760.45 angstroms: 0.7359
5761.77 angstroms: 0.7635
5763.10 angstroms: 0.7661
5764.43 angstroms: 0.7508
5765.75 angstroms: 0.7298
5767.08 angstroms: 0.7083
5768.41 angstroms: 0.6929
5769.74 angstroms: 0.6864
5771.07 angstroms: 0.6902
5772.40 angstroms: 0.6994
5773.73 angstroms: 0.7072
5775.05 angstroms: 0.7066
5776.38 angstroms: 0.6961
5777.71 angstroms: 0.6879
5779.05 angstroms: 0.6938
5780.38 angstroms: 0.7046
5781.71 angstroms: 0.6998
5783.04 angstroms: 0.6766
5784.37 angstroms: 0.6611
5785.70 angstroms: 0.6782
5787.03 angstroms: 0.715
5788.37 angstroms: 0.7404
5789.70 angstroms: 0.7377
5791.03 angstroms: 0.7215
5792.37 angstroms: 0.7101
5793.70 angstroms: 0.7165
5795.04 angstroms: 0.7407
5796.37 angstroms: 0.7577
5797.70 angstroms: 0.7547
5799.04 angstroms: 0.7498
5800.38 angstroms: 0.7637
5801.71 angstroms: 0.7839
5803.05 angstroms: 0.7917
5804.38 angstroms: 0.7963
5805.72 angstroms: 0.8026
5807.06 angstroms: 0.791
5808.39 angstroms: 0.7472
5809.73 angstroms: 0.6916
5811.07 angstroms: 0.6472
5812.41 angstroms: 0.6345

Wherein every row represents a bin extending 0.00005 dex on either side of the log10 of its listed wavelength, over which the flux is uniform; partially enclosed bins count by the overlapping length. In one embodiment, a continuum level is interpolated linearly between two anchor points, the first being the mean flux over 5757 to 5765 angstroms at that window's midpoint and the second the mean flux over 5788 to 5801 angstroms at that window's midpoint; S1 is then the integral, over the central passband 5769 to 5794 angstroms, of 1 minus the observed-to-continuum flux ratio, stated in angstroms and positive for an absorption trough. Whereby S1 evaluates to 1.0 angstroms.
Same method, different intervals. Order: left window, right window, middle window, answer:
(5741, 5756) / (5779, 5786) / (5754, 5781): 0.26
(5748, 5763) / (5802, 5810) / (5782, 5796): 0.65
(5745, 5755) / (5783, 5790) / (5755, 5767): 0.21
